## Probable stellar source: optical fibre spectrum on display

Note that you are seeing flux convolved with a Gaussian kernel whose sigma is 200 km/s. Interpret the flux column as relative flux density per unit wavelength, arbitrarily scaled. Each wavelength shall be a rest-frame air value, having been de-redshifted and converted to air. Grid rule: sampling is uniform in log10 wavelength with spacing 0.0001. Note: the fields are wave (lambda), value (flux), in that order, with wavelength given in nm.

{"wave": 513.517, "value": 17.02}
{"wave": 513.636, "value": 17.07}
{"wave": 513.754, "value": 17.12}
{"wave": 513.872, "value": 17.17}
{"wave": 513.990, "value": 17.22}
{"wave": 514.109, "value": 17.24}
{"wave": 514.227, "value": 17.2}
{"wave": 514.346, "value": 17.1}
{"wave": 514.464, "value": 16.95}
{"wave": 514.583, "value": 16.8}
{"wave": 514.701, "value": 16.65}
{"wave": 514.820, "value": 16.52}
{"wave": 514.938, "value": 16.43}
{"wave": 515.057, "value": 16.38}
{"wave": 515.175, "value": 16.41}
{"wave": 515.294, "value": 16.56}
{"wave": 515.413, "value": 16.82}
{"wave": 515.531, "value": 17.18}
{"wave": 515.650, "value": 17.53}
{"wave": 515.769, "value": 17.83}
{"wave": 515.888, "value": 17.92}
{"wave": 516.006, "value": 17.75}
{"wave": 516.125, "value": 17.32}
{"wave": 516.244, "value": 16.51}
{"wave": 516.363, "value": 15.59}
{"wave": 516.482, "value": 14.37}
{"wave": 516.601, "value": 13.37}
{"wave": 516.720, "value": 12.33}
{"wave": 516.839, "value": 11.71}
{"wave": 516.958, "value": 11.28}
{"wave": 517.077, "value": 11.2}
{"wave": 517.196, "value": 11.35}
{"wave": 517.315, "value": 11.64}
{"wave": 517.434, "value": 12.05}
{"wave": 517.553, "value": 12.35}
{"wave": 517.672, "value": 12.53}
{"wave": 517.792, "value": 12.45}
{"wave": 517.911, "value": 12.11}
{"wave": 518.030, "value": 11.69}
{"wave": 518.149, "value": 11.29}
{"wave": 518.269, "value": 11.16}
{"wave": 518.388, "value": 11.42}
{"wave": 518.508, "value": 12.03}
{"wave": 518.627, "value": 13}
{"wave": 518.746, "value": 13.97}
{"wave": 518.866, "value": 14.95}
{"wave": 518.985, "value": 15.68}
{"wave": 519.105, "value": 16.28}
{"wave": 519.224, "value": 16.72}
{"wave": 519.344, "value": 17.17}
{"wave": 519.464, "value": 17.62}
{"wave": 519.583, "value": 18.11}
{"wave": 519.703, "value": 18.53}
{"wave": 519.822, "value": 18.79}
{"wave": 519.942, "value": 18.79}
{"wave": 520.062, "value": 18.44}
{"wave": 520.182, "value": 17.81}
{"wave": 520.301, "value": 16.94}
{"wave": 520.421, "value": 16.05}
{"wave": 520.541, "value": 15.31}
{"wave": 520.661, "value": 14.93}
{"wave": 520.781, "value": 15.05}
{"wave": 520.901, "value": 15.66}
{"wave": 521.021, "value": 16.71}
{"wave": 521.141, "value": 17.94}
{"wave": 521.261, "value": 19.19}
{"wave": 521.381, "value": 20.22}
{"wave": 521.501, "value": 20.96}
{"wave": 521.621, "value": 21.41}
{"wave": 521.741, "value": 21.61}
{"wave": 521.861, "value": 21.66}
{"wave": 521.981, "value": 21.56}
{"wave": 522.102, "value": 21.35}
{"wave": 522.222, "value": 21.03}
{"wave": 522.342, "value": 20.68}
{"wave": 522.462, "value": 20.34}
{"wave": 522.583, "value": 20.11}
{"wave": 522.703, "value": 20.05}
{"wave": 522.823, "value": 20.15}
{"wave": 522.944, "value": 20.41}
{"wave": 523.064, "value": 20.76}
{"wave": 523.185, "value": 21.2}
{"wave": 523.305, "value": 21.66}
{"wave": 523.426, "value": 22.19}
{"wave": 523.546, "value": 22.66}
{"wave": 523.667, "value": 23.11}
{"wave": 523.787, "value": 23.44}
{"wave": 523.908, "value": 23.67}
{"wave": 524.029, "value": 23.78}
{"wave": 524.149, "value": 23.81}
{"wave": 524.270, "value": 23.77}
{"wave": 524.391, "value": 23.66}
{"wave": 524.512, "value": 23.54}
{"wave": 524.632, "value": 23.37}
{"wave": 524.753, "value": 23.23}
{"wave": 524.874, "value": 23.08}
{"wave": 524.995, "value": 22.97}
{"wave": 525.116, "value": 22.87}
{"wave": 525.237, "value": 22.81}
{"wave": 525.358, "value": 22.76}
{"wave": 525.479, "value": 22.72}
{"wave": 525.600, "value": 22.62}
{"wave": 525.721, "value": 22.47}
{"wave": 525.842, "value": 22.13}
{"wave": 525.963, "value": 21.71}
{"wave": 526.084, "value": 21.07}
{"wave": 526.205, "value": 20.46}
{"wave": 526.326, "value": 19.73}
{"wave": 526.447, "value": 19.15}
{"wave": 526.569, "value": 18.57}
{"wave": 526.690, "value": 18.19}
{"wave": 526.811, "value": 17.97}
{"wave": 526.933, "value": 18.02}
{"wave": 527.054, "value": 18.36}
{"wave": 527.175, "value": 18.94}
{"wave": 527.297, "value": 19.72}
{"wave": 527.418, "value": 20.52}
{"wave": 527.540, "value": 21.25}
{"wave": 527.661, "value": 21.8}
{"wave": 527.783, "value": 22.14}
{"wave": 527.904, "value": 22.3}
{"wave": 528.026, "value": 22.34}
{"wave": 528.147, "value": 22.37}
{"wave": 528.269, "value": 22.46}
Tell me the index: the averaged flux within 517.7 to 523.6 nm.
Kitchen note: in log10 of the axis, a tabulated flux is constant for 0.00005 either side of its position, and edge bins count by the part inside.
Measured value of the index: 17.6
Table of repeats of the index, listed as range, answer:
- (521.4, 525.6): 22.1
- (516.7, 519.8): 13.6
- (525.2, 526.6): 21.4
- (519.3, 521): 17.1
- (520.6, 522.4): 19.3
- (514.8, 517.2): 15.4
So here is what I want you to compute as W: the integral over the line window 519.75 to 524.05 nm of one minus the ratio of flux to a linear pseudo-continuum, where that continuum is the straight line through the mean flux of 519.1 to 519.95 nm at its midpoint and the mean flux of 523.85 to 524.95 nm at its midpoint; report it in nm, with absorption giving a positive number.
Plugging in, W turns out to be 0.16 nm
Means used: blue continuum 17.8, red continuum 23.5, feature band 19.8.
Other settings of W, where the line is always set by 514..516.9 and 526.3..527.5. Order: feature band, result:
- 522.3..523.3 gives -0.14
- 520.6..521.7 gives -0.03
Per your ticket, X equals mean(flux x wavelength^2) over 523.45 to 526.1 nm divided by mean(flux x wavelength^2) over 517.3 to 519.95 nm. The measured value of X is 1.64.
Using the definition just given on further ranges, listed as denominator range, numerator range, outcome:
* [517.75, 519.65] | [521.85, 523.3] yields 1.49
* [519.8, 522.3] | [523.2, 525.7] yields 1.25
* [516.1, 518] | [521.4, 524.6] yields 1.73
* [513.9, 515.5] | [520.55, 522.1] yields 1.15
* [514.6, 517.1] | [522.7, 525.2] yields 1.49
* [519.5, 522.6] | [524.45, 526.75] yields 1.18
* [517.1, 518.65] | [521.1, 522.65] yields 1.76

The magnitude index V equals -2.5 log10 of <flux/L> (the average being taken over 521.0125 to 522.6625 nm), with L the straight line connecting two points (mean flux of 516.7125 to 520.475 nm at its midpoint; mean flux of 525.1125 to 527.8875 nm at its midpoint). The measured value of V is -0.20 mag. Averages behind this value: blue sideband 14.3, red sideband 20.7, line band 20.5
